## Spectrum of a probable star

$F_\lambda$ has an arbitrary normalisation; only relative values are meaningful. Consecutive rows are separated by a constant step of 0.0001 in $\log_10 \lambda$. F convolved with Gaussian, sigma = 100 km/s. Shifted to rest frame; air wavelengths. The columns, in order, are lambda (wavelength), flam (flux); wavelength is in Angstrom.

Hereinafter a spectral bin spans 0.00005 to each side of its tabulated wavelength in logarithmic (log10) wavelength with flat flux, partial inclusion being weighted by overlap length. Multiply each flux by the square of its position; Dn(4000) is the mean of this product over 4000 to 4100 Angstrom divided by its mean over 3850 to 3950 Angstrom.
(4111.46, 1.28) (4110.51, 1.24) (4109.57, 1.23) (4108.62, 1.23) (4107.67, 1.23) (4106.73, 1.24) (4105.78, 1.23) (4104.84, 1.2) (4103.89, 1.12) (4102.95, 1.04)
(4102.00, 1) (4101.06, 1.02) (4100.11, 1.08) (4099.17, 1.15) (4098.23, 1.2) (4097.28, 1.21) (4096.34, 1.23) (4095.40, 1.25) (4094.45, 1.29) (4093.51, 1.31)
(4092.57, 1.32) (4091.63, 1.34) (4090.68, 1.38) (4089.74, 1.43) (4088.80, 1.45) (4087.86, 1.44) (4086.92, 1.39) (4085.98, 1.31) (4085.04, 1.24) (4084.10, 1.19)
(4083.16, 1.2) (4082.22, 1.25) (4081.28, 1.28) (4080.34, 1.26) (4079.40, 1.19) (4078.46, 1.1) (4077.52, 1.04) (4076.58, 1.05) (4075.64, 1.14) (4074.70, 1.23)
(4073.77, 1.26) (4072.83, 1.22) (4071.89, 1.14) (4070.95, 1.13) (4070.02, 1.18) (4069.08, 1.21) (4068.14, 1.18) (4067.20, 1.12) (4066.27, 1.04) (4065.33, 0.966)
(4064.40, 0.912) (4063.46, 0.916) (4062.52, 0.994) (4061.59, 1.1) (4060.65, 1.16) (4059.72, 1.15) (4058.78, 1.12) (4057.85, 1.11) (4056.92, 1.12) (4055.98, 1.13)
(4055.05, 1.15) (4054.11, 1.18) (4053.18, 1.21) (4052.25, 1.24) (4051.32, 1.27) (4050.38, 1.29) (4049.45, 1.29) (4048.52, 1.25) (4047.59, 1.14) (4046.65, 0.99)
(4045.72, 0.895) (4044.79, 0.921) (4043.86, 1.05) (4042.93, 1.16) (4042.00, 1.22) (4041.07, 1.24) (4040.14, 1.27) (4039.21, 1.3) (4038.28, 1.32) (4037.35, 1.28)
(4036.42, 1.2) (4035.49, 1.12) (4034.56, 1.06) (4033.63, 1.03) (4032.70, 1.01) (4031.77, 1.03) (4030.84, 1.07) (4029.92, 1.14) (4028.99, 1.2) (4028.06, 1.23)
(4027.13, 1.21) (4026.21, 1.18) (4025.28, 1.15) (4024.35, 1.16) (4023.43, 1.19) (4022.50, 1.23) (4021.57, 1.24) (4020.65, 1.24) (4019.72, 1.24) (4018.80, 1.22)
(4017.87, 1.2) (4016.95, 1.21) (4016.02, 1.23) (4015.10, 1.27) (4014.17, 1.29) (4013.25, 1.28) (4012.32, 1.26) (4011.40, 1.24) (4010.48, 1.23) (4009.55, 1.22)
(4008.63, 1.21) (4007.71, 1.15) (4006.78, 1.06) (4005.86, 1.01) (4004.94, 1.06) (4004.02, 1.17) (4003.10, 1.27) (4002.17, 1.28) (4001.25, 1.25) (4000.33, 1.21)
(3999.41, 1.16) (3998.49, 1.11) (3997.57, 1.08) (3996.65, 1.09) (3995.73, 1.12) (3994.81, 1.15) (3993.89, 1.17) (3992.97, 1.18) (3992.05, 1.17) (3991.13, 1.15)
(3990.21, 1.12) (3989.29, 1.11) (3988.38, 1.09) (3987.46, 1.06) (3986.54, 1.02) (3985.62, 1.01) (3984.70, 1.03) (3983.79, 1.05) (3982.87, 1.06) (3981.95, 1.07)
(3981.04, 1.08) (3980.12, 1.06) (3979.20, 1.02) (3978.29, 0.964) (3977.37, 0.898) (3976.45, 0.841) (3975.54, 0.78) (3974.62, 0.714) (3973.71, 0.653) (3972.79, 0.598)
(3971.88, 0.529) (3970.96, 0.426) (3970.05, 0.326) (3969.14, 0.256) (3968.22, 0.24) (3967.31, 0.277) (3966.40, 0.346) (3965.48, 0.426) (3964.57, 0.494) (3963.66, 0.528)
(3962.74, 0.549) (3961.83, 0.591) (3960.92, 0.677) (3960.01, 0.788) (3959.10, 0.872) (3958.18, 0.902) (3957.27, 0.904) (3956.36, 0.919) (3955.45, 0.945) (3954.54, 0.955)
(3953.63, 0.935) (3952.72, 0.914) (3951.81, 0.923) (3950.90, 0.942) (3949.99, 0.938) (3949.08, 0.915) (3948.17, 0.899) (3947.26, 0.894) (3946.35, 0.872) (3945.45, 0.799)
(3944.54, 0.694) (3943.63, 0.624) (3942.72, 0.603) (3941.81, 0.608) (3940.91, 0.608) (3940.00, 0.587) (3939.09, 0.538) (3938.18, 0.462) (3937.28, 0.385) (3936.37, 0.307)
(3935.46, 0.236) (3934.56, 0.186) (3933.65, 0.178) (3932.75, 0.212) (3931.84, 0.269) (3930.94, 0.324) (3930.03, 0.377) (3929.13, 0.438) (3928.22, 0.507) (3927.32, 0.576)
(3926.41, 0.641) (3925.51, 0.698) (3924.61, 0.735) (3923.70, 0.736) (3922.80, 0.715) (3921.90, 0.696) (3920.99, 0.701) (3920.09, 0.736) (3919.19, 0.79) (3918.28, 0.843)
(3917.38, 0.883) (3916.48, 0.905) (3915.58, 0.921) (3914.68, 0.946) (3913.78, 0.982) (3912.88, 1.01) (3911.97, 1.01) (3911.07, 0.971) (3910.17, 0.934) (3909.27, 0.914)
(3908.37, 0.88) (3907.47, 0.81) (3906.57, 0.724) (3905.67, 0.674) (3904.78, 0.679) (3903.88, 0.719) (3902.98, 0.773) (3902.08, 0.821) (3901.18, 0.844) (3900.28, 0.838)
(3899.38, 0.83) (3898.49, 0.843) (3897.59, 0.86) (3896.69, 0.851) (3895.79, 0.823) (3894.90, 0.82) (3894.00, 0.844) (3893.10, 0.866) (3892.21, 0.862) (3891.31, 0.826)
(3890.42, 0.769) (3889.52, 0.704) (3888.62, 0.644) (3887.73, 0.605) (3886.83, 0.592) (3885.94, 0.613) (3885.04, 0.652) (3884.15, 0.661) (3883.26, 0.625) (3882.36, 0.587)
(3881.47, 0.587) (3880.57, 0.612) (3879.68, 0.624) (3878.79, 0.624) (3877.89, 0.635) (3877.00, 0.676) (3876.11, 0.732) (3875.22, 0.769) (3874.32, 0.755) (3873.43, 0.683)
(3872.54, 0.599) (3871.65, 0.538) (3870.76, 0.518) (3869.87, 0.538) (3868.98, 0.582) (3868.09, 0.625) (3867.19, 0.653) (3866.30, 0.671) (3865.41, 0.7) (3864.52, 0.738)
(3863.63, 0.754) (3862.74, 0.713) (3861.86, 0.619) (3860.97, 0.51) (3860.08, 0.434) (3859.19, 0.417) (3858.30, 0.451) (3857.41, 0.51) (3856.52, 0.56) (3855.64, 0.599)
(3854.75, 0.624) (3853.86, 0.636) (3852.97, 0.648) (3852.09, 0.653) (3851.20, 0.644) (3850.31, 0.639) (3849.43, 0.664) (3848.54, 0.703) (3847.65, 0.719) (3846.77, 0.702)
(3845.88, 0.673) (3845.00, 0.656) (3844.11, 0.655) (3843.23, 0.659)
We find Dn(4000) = 1.90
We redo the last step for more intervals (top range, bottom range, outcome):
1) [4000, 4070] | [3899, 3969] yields 1.77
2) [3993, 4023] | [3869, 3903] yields 1.79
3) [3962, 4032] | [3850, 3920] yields 1.49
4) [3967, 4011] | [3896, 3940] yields 1.49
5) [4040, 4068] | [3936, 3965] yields 1.60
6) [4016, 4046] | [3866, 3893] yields 1.92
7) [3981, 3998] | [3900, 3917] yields 1.33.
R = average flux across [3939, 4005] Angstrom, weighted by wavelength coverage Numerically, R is 0.866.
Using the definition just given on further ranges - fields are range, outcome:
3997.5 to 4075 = 1.16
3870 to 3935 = 0.705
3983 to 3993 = 1.09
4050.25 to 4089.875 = 1.18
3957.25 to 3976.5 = 0.565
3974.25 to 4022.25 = 1.12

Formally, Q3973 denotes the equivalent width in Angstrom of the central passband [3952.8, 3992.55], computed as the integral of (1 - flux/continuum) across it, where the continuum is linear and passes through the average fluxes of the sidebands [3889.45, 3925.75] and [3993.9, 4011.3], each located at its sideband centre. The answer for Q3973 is 9.6 Angstrom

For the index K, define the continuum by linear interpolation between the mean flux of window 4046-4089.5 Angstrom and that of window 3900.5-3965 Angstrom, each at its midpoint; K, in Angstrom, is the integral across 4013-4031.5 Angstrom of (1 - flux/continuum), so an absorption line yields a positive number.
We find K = -3.5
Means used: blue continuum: 0.713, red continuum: 1.17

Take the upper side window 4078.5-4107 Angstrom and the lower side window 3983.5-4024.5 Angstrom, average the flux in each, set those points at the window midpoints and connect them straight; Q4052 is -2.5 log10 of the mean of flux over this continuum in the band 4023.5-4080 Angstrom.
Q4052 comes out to 0.06 mag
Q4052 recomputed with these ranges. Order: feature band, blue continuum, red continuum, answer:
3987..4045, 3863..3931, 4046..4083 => -0.15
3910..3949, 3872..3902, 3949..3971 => 0.08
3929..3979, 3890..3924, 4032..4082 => 0.44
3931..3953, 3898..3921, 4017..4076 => 0.47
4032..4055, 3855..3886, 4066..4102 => -0.05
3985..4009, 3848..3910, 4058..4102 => -0.16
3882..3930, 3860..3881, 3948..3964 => -0.07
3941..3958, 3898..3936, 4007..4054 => 0.00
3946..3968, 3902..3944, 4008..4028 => 0.12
